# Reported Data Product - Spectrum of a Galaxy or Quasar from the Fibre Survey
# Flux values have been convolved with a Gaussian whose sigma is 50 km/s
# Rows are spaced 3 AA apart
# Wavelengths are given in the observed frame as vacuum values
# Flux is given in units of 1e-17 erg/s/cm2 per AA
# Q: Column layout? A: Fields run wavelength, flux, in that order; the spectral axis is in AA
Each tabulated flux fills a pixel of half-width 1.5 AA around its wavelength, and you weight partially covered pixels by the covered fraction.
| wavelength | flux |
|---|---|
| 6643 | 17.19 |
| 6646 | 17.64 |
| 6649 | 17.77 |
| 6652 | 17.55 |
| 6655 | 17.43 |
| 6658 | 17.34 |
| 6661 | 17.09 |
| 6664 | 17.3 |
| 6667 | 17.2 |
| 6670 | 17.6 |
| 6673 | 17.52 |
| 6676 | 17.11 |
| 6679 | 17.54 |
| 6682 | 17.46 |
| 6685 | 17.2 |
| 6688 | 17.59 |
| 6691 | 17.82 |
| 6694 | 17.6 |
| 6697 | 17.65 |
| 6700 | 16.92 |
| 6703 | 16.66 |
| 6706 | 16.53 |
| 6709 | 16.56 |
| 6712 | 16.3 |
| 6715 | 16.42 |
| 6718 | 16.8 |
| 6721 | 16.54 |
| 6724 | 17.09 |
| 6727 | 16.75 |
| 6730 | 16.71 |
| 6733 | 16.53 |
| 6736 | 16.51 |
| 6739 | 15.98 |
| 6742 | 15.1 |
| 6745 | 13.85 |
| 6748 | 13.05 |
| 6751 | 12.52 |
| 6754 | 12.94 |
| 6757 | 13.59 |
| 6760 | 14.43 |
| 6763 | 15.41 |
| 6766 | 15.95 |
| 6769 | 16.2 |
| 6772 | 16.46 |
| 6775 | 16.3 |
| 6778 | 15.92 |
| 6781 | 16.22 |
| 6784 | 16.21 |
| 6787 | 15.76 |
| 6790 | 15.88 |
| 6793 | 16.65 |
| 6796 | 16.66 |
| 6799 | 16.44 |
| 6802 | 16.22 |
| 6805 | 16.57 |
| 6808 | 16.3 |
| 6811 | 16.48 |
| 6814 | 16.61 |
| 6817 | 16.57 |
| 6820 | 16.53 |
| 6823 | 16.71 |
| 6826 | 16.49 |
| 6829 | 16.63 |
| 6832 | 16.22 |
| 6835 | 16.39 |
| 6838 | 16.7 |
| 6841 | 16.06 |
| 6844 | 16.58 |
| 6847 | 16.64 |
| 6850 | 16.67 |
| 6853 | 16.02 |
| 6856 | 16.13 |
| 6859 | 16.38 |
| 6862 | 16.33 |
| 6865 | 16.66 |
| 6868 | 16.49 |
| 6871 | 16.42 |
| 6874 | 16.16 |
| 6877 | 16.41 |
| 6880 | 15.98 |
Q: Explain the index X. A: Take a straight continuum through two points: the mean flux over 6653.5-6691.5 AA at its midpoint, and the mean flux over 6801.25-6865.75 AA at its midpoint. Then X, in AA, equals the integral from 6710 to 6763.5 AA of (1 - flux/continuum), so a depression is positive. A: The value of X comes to 5.2 AA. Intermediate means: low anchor 17.4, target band 15.4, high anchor 16.4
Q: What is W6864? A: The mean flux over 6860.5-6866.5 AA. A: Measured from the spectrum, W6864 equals 16.5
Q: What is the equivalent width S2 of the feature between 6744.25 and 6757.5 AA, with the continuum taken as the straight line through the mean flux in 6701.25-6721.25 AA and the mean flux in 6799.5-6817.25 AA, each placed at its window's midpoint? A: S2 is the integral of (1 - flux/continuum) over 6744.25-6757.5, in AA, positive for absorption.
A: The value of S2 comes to 2.7 AA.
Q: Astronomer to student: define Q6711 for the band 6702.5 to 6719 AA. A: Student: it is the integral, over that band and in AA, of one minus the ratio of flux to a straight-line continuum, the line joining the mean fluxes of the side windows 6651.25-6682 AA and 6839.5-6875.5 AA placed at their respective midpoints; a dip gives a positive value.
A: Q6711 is 0.6 AA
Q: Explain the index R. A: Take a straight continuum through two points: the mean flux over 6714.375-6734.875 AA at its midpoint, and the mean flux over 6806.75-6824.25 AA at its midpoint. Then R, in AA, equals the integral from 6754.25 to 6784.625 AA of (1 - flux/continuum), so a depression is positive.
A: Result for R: 2.0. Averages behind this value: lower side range 16.7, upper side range 16.5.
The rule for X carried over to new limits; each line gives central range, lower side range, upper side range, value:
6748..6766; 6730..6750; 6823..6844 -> 1.81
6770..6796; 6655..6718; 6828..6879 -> 0.81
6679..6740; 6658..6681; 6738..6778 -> -2.74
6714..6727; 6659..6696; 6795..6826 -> 0.30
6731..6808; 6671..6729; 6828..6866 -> 5.65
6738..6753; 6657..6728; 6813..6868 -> 2.56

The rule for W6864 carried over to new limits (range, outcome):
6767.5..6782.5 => 16.2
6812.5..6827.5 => 16.6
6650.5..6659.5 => 17.4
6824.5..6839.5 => 16.5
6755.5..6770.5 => 15.1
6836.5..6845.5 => 16.4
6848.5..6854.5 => 16.3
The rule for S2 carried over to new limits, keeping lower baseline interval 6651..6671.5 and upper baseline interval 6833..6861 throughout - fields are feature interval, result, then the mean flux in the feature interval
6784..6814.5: 0.55 AA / 16.3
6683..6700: -0.31 AA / 17.5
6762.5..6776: 0.56 AA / 16.1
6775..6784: 0.33 AA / 16.1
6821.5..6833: -0.02 AA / 16.5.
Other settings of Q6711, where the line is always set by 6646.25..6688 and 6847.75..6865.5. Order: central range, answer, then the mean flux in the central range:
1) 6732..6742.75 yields 0.6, 16.1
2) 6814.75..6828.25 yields 0.0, 16.6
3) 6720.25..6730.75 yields 0.2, 16.8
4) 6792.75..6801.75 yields 0.1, 16.5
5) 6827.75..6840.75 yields 0.0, 16.4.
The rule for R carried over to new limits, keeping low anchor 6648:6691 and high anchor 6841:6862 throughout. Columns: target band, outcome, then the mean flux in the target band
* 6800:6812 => 0.2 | 16.4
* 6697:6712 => 0.4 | 16.7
